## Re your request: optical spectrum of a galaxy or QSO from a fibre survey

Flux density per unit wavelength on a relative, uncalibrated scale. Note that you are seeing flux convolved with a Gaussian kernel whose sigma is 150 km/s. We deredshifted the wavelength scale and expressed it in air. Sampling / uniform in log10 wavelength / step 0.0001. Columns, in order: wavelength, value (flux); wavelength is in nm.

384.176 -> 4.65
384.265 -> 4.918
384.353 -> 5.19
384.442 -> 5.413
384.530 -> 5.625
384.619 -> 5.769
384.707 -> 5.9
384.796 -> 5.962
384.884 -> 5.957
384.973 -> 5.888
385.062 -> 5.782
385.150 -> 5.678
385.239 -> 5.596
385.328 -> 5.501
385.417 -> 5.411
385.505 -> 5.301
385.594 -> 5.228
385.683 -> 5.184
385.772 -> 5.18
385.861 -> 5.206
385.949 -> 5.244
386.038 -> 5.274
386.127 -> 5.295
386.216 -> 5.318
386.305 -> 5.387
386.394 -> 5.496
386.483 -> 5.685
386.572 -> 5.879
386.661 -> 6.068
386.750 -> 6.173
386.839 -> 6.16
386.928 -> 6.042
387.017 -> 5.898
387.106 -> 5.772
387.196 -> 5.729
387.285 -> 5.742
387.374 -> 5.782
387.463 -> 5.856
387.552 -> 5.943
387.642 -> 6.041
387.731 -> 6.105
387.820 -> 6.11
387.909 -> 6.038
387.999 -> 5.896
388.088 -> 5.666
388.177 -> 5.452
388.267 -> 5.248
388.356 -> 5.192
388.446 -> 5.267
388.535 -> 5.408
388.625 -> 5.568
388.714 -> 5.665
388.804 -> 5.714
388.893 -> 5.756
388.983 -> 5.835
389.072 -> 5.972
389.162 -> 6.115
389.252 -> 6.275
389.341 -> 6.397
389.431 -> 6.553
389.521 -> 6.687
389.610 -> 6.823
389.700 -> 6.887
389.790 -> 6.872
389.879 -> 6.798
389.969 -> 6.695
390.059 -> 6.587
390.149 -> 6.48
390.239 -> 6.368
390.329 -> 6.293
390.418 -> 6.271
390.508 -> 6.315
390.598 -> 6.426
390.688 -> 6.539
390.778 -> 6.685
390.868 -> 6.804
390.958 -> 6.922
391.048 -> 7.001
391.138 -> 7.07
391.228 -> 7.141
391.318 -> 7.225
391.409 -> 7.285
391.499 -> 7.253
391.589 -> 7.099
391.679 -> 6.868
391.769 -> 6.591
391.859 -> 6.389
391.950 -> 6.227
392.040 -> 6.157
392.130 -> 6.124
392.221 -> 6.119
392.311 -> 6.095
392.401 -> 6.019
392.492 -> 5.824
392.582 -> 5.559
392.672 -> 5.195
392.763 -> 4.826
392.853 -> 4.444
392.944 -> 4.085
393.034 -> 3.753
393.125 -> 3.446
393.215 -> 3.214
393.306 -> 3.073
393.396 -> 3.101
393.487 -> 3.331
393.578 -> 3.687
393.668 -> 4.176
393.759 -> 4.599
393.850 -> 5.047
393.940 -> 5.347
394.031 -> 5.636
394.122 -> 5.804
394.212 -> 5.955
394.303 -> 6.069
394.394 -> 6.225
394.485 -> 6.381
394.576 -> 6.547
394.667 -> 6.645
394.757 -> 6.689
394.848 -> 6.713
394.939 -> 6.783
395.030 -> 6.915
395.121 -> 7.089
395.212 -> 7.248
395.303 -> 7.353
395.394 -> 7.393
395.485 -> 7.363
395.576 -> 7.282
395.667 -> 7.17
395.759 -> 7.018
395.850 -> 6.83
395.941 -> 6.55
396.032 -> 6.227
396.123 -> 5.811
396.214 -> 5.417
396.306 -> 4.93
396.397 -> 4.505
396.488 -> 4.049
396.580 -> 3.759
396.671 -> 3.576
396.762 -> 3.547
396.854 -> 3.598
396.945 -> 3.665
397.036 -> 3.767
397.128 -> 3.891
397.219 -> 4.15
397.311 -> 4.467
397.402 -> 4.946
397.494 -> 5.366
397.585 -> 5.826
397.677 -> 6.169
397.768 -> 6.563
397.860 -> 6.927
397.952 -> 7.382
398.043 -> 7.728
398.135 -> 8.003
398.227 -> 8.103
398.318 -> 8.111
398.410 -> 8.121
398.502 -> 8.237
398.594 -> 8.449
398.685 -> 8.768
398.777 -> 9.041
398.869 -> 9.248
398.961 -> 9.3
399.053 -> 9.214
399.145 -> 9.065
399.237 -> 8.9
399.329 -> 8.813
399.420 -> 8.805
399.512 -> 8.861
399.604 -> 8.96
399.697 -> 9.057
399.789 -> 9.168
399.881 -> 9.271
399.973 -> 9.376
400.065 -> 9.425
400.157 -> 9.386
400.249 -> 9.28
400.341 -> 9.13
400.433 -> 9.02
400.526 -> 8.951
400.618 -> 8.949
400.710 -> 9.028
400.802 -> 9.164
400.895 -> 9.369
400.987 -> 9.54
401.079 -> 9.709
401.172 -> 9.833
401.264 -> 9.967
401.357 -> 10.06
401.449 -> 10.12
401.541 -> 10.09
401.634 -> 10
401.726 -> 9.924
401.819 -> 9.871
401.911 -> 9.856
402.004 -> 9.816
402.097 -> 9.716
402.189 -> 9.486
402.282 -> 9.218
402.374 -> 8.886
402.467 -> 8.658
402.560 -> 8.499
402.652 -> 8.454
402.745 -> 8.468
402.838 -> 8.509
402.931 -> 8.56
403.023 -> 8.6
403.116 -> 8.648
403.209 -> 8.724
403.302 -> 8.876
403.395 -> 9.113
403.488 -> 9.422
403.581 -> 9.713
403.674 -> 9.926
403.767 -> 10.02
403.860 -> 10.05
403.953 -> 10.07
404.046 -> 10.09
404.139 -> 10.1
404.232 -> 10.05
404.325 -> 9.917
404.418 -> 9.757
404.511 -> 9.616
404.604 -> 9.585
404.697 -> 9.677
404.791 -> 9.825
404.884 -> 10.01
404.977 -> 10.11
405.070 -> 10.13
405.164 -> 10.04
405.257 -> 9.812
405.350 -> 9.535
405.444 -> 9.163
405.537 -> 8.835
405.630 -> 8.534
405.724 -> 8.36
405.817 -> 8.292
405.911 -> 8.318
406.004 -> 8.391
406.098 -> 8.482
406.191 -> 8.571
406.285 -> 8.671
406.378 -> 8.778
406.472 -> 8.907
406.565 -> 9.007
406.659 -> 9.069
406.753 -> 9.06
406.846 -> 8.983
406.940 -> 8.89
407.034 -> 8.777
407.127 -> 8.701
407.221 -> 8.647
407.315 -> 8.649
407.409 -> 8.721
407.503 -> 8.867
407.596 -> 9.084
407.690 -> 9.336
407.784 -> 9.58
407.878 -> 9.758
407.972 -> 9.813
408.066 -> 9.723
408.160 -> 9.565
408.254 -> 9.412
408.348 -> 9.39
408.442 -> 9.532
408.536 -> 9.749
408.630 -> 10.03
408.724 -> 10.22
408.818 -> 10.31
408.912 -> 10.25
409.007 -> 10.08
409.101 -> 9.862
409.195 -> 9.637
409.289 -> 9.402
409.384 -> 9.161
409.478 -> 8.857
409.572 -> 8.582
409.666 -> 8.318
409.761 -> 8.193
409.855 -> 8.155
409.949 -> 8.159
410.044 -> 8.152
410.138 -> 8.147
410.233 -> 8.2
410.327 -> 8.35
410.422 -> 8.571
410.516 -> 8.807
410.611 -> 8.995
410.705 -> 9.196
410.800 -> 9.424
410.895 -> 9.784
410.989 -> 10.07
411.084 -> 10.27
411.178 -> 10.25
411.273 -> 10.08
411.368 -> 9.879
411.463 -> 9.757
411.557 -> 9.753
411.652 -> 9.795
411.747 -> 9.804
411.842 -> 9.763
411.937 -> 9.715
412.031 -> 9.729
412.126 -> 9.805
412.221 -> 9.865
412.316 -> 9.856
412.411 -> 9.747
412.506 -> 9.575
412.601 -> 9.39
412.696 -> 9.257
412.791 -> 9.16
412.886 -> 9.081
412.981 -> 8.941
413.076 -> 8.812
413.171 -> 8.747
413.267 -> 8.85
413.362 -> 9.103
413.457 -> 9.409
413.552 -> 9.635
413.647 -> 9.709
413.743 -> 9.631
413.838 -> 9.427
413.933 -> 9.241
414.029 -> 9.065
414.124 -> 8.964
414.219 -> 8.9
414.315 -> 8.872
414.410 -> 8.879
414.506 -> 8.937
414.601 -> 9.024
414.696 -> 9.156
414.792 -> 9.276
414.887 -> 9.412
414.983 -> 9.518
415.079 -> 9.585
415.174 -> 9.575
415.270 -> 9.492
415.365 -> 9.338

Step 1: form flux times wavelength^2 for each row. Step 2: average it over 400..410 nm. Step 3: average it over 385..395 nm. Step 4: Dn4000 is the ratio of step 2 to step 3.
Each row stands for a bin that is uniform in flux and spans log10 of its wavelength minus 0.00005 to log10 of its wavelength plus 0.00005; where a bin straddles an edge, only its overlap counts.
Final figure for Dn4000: 1.72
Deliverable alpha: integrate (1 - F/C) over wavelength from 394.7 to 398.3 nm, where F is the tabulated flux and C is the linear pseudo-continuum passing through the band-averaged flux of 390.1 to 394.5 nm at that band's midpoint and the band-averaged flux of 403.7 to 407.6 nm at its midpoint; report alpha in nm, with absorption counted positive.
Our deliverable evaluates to 0.46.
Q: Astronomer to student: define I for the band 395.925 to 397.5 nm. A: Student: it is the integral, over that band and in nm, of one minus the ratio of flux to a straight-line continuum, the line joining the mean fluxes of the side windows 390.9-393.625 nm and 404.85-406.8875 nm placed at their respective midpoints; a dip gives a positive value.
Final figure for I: 0.51 nm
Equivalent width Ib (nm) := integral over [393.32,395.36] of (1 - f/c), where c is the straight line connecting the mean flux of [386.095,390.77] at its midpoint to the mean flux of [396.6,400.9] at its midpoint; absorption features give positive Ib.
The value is 0.35 nm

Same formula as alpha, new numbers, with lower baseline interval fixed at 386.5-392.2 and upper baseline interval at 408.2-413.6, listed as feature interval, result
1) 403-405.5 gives -0.38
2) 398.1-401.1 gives -0.48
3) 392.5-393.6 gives 0.44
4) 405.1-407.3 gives -0.05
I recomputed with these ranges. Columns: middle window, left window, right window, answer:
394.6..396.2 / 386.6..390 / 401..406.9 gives 0.14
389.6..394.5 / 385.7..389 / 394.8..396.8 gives 0.05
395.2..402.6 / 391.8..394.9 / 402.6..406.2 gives -0.43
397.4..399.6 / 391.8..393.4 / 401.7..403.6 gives -0.17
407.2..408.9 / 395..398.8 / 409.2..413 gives -0.18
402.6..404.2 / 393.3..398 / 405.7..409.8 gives -0.28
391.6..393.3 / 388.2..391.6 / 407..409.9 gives 0.35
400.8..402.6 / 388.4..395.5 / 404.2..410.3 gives -0.35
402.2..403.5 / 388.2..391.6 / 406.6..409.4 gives -0.03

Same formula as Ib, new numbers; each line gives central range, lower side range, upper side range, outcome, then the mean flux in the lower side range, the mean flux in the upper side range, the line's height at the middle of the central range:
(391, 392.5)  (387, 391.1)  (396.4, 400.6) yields -0.038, 6.14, 7.31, 6.48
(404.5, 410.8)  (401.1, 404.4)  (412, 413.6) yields 0.189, 9.47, 9.35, 9.41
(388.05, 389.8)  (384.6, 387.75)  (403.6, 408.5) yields 0.066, 5.68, 9.31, 6.18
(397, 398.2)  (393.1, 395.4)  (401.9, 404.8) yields 0.197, 5.55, 9.36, 6.95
